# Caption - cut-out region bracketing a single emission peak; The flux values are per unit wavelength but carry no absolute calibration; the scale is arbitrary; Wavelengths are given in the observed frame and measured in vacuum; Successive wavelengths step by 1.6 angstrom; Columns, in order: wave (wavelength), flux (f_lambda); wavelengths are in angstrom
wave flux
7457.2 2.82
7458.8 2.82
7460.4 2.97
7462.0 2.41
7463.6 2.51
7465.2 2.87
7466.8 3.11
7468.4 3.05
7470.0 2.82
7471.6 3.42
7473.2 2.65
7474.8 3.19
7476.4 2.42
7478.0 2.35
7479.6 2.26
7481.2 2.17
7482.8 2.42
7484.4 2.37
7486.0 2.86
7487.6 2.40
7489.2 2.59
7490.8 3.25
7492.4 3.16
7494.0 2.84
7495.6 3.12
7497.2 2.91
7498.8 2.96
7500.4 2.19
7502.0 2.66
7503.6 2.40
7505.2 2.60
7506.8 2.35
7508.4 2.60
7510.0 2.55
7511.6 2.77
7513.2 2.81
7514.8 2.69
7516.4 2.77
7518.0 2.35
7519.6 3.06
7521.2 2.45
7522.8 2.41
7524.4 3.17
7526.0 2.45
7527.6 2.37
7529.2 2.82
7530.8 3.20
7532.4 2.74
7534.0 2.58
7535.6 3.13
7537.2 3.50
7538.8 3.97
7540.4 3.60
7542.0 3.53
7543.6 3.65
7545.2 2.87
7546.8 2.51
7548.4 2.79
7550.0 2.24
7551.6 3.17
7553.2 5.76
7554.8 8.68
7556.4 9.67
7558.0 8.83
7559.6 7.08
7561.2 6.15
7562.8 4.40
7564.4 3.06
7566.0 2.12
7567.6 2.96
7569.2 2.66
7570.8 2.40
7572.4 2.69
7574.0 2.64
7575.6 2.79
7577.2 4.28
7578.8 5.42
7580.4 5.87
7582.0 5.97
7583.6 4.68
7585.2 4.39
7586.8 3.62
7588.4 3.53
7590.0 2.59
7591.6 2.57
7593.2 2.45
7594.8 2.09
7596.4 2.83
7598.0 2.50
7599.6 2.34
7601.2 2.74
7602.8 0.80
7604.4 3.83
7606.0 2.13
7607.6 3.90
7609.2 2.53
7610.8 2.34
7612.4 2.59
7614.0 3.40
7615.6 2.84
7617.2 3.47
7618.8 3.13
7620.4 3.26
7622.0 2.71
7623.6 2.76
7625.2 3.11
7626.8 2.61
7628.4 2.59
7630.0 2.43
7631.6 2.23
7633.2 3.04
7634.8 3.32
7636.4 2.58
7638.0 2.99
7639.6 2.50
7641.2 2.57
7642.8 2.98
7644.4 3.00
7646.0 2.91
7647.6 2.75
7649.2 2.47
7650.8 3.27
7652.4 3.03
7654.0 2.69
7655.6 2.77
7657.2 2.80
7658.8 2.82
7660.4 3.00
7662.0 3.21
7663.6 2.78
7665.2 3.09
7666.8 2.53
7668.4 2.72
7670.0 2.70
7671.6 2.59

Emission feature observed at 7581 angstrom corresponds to [N II] 6583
